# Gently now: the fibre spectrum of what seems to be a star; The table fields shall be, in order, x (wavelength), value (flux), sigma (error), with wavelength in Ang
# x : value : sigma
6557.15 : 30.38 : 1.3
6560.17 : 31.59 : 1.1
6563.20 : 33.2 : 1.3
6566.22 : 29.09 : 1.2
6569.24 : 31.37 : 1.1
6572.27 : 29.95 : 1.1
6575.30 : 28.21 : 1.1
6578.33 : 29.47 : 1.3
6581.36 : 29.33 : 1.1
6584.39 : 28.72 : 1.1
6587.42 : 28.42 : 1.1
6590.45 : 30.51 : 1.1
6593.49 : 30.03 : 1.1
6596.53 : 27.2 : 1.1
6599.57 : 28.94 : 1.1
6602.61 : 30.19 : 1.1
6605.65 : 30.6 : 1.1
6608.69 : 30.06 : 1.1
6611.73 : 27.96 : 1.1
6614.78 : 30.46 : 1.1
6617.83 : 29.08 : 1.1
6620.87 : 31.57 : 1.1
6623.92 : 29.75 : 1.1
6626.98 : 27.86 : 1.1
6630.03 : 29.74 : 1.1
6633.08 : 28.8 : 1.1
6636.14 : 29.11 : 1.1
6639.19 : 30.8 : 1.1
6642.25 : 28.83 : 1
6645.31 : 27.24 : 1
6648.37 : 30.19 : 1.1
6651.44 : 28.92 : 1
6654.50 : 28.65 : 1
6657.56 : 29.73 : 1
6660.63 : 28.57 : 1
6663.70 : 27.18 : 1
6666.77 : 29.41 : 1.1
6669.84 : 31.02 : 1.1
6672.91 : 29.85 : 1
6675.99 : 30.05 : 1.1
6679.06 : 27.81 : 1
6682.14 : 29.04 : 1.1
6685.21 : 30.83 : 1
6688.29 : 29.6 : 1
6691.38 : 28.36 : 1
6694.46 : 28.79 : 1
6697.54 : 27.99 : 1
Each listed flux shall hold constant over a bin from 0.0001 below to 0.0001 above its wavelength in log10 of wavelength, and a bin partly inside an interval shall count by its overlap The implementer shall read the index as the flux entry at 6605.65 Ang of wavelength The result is 30.6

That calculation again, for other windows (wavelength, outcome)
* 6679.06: 27.81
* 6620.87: 31.57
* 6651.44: 28.92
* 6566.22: 29.09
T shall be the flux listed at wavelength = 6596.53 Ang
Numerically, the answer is 27.2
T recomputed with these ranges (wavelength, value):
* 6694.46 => 28.79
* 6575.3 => 28.21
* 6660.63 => 28.57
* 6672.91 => 29.85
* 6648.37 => 30.19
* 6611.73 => 27.96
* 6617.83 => 29.08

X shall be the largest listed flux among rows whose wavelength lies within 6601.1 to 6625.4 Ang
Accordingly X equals 31.57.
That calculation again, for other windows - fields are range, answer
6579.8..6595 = 30.51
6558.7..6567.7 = 33.2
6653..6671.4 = 31.02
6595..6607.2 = 30.6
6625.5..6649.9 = 30.8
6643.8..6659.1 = 30.19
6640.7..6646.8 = 28.83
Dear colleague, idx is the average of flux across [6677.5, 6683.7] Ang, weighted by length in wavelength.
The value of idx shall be 28.5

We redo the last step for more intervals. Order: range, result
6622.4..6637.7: 29.1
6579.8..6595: 29.4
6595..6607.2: 29.2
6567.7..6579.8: 29.7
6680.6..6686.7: 30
